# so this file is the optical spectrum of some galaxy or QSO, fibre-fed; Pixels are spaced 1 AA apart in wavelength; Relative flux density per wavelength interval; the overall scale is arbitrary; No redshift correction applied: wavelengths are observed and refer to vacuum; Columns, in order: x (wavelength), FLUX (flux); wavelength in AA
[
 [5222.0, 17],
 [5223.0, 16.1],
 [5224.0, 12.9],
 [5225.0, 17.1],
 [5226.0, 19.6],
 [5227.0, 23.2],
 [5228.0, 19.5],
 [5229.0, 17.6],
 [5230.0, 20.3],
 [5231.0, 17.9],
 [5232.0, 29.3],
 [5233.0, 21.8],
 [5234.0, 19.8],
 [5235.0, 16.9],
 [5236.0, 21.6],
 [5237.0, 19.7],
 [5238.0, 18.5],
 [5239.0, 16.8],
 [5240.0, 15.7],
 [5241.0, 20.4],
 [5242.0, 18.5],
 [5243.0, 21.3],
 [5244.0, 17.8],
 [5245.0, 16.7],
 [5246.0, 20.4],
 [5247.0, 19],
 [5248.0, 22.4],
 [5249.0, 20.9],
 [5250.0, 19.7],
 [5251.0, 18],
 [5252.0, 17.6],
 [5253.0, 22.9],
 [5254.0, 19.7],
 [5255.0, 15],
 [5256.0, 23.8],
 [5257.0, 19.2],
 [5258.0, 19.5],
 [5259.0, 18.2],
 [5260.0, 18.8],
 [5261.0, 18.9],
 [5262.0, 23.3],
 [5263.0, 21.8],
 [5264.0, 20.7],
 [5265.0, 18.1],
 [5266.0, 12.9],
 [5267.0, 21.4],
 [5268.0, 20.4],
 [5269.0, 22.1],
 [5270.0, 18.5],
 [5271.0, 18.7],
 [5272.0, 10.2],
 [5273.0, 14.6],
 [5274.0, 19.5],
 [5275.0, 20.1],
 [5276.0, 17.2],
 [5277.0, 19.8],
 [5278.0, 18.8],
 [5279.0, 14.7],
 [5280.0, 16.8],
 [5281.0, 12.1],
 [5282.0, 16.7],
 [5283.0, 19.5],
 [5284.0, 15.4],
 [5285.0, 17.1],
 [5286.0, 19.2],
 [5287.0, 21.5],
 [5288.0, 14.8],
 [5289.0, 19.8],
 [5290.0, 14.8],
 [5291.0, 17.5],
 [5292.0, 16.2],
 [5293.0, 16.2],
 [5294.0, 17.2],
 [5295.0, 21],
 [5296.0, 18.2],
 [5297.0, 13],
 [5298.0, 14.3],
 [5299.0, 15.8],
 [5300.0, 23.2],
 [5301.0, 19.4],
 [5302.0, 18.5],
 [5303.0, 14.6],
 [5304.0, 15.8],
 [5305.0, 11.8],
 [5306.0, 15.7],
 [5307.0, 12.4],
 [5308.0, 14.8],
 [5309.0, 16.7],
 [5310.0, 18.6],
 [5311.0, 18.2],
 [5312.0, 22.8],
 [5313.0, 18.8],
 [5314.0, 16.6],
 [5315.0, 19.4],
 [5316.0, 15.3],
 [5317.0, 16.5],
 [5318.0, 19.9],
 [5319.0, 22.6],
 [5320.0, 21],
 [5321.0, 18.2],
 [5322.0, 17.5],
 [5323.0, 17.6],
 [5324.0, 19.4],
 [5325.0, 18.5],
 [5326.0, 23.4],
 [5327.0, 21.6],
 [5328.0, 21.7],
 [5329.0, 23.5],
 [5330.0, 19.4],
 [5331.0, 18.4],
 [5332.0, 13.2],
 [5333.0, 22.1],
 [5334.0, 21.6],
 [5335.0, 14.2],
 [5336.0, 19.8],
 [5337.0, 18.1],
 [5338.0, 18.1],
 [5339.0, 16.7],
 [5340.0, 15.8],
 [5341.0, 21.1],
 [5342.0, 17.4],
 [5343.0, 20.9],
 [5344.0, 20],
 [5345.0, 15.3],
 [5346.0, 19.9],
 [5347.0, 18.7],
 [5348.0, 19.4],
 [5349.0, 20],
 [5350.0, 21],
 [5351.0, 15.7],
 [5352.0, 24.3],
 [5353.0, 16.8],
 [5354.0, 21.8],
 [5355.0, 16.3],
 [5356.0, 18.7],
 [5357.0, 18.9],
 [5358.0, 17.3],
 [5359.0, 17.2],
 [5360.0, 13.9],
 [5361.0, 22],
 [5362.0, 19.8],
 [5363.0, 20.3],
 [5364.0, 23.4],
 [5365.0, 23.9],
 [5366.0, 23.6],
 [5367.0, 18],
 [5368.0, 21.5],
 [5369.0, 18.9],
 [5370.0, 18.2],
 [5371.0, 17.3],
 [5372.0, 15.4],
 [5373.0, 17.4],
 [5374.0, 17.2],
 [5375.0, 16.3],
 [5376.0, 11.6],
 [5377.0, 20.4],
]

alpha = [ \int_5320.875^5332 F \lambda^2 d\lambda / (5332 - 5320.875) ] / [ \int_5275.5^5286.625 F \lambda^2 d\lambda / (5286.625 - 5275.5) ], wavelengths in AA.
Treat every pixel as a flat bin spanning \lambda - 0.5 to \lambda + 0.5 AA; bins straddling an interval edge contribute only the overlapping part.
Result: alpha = 1.17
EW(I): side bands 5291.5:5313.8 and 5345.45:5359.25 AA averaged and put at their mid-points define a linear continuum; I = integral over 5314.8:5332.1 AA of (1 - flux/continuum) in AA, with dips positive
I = -1.6 AA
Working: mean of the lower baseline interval 17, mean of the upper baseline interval 19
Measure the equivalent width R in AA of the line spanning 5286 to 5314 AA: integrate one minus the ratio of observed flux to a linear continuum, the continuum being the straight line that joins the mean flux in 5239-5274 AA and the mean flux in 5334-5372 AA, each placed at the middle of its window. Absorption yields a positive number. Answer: 2.8 AA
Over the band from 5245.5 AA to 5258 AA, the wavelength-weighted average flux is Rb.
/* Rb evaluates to 19.9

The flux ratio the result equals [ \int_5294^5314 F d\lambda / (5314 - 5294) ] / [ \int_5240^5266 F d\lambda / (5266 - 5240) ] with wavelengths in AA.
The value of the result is 0.87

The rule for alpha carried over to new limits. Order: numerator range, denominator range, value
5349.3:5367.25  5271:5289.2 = 1.18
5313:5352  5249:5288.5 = 1.06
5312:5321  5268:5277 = 1.08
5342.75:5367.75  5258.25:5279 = 1.08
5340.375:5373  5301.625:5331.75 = 1.07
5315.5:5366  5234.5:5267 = 1.03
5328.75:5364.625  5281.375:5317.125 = 1.12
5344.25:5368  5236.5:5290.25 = 1.09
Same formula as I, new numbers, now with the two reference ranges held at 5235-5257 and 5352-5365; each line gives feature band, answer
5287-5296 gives 0.84 AA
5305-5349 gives 1.63 AA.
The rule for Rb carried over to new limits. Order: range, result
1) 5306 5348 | 18.6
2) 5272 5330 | 17.8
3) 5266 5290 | 17.6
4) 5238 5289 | 18.6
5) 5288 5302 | 17.4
